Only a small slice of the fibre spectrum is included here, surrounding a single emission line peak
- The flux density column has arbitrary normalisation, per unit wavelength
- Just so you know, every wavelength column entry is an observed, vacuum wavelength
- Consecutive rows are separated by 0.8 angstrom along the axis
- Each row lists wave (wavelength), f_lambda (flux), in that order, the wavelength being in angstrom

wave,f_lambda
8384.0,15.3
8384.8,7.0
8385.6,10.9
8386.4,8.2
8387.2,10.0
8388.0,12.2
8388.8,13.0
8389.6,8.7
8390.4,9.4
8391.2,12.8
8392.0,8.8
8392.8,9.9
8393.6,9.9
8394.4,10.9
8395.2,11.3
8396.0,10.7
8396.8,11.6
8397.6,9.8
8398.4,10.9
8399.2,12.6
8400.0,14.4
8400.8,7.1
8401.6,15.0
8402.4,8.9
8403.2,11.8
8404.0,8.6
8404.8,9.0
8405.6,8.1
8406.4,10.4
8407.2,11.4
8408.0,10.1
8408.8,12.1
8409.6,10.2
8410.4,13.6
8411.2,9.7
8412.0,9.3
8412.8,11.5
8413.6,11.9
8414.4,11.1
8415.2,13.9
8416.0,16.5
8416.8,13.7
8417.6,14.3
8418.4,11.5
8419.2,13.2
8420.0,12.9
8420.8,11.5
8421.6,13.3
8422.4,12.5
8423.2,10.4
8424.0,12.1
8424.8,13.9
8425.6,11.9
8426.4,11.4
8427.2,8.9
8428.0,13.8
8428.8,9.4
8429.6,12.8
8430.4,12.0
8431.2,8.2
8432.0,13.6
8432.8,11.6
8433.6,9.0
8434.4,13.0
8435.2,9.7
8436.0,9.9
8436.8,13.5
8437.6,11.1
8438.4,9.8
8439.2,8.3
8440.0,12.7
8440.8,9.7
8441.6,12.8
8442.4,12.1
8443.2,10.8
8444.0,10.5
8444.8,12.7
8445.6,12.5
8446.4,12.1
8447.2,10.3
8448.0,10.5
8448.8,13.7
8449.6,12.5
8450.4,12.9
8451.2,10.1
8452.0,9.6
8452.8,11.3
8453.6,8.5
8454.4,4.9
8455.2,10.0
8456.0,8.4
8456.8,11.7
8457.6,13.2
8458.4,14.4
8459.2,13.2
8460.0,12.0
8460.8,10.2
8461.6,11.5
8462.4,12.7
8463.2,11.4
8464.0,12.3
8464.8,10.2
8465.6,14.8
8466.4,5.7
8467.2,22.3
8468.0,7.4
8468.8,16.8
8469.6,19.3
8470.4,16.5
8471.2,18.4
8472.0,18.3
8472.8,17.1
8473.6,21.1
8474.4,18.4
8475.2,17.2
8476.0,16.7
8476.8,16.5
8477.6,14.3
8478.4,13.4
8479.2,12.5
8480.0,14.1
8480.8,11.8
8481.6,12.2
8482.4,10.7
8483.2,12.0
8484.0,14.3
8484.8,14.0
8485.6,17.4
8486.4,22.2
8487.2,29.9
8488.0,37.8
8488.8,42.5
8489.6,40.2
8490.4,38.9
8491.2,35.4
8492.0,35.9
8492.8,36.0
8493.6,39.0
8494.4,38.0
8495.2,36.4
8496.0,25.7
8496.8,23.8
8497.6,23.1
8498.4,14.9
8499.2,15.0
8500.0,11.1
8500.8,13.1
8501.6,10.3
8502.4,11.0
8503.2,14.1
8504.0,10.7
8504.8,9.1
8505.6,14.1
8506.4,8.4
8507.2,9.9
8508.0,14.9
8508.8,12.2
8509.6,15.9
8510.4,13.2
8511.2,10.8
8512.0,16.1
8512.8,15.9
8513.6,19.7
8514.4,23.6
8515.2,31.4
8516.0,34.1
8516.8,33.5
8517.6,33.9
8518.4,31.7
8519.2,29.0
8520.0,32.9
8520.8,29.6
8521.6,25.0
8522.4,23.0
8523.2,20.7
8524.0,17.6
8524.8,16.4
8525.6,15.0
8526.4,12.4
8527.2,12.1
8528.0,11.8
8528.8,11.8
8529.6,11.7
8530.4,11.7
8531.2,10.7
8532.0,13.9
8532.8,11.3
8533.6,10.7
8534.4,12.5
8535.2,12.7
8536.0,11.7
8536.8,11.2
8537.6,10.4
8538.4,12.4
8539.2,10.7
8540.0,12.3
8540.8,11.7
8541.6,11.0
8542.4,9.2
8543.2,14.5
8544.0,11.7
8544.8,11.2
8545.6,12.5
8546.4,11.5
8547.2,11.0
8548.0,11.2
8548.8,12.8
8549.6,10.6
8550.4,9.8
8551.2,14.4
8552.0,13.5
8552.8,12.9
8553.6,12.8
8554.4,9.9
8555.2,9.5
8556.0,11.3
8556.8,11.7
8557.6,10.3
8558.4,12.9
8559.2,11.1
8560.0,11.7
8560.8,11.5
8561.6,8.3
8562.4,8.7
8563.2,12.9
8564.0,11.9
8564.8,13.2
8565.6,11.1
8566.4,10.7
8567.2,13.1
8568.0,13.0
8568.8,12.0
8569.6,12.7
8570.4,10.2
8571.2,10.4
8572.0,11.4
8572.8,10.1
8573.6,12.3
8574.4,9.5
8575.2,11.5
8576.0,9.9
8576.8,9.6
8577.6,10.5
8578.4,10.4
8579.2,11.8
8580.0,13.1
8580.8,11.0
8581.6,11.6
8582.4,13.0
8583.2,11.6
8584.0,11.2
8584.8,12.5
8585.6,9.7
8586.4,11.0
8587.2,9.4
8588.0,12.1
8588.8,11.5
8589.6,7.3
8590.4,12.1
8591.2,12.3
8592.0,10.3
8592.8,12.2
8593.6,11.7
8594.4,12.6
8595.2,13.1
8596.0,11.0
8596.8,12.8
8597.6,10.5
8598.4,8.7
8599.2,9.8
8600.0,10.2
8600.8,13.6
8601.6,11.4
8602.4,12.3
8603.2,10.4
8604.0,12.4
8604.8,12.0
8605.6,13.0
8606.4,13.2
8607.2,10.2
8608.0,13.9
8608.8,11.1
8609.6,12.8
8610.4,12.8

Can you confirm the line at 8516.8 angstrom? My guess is [N II]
